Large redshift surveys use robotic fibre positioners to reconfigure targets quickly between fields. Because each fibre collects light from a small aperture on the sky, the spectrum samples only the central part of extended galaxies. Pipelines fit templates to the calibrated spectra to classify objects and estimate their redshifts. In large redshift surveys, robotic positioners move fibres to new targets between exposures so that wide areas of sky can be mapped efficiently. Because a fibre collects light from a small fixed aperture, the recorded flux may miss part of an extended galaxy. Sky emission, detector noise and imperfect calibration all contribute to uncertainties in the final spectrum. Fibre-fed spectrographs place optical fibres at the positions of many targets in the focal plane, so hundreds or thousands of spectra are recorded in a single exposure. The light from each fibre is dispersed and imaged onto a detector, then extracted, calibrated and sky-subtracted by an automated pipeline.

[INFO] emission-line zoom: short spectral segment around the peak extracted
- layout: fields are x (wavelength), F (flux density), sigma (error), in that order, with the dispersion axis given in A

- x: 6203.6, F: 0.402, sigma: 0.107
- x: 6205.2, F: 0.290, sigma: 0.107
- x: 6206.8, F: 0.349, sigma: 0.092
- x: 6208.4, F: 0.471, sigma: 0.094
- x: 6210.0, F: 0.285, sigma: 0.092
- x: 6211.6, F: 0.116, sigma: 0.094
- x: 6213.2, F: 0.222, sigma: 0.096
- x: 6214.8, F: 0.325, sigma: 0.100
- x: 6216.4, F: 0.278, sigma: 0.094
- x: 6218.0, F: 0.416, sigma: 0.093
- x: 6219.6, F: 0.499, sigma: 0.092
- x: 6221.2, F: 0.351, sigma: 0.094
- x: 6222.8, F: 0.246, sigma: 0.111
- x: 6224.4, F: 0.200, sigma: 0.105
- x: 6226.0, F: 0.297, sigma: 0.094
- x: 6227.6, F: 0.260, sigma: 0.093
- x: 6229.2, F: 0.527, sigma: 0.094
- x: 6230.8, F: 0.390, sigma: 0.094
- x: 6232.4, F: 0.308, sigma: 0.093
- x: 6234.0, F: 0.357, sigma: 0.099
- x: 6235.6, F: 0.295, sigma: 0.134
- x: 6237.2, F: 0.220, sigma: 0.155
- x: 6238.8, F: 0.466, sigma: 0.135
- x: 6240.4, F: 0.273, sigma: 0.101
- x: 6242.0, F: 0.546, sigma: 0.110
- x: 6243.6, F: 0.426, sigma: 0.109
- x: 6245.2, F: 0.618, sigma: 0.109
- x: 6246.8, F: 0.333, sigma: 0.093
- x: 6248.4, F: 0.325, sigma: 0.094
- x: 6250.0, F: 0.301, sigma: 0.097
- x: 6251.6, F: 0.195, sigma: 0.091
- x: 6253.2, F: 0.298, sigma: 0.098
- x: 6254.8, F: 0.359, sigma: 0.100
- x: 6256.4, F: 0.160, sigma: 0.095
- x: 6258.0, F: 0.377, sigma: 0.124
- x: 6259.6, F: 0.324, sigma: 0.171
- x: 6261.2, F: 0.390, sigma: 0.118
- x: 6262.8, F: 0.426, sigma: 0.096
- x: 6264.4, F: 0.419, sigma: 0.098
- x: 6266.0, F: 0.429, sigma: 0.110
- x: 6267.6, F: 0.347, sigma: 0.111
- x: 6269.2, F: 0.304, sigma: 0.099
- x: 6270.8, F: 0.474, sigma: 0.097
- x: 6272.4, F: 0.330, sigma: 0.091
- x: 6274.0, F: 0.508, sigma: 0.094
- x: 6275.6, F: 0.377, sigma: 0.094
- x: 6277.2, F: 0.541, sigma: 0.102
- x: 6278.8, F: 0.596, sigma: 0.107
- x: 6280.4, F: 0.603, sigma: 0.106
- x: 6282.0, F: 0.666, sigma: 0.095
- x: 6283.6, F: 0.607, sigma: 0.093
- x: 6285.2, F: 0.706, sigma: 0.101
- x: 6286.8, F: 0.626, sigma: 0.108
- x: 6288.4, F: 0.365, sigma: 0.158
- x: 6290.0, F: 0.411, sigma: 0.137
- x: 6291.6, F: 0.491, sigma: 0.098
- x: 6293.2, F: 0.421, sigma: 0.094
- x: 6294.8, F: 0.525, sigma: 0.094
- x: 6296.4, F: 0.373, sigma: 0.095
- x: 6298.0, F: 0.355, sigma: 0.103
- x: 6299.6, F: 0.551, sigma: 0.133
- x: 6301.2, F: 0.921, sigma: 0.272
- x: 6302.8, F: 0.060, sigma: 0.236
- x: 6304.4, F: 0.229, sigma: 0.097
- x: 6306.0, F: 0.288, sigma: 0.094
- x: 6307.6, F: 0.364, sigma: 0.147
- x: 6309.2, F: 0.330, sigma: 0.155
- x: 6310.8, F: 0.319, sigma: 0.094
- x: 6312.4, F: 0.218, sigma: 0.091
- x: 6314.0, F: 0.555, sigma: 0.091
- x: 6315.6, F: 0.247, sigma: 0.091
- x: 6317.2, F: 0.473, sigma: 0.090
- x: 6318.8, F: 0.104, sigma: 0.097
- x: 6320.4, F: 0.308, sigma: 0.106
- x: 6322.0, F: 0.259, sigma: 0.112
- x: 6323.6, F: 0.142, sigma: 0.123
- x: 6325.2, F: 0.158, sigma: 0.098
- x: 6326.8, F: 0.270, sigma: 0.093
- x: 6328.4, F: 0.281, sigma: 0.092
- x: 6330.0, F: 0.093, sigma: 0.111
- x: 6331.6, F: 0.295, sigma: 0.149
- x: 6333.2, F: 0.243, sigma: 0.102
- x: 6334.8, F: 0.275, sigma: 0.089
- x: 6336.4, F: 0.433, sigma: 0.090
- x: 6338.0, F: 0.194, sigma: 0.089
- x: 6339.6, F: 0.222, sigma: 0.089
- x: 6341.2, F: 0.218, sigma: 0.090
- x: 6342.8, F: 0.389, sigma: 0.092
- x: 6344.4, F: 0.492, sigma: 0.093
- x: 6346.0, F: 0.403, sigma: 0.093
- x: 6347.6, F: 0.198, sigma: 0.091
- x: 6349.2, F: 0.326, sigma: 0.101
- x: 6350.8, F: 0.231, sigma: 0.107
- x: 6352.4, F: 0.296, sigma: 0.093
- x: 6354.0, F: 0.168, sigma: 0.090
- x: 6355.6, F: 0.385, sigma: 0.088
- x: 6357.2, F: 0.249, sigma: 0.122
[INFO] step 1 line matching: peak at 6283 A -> C III]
